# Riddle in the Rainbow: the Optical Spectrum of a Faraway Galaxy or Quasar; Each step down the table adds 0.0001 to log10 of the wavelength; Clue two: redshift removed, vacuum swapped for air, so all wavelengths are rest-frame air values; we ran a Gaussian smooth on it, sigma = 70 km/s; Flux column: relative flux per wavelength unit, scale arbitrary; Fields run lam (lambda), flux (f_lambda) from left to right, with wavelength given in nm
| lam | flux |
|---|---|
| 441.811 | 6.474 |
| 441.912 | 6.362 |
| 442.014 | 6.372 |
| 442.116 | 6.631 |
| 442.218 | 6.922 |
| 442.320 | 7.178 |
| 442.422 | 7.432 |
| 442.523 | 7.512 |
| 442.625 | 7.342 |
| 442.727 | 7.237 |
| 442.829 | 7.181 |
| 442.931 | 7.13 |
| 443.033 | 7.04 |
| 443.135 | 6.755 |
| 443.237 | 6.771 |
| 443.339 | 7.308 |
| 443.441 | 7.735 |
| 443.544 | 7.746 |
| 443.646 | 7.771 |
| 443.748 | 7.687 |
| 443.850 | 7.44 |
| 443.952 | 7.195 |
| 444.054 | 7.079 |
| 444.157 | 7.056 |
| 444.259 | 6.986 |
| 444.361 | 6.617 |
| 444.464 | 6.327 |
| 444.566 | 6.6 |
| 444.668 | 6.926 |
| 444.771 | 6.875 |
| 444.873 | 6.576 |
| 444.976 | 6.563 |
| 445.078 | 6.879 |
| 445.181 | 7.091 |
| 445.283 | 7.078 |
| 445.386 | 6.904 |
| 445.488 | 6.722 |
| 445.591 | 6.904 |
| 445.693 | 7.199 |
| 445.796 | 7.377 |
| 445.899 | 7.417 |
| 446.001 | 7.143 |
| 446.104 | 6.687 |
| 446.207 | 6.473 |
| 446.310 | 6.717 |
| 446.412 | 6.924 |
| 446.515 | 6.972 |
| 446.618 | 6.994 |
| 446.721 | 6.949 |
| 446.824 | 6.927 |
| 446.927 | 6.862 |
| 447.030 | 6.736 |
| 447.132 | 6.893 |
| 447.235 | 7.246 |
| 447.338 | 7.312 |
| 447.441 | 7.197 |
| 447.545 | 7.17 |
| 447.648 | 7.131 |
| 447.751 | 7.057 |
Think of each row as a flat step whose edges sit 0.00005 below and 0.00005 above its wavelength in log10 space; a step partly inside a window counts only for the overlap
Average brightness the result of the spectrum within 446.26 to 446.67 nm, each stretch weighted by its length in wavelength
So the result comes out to 6.91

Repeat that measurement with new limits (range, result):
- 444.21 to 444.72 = 6.69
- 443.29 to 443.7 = 7.63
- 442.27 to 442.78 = 7.35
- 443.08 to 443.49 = 7.14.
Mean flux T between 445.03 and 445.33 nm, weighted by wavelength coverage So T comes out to 7.02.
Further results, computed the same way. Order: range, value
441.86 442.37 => 6.69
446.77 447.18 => 6.87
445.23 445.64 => 6.91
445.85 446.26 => 6.92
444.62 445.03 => 6.73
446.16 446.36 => 6.59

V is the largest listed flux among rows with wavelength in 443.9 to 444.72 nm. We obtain 7.195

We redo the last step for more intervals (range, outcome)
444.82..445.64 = 7.091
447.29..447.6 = 7.312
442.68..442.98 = 7.237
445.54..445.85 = 7.377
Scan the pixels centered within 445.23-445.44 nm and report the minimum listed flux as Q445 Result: 6.904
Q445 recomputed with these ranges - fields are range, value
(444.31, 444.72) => 6.327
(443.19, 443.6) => 6.771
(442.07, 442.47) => 6.631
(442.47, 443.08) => 7.04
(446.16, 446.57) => 6.473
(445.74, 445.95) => 7.377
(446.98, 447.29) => 6.736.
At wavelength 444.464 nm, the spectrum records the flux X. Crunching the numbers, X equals 6.327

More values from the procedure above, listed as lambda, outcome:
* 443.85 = 7.44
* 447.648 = 7.131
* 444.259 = 6.986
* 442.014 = 6.372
